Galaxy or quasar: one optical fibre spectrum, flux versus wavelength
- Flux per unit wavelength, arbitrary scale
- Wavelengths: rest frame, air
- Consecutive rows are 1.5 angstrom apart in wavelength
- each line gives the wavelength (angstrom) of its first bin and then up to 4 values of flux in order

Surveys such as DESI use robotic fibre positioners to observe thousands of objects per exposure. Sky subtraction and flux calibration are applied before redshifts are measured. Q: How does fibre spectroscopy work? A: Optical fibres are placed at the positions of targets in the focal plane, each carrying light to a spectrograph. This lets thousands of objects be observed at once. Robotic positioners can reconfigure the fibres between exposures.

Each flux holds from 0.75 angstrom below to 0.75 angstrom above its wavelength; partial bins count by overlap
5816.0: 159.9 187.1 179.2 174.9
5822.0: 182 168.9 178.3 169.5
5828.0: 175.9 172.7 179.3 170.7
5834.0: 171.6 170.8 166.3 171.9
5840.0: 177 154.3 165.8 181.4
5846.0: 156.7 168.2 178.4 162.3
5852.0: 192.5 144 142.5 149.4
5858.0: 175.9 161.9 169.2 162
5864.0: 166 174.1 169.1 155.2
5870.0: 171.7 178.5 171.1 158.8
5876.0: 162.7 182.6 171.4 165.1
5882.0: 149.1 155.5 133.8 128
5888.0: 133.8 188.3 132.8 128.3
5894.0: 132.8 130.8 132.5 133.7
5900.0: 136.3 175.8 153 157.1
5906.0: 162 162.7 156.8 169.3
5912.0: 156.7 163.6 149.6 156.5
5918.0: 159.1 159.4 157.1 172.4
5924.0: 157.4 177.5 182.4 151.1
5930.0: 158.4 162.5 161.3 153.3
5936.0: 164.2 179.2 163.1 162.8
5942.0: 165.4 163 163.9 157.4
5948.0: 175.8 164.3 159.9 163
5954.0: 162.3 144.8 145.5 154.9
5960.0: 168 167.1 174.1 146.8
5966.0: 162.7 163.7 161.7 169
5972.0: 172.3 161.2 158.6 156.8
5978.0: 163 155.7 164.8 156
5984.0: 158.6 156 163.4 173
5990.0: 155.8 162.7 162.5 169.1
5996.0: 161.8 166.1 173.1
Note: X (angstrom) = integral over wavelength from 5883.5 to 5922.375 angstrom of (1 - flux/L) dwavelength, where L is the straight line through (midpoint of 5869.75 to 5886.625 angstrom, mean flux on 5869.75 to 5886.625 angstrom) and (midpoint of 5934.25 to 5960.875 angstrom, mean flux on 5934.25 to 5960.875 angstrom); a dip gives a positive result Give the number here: 2.7 angstrom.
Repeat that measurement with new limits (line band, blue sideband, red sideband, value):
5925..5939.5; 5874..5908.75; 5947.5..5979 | -0.8 angstrom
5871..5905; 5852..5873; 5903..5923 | 2.2 angstrom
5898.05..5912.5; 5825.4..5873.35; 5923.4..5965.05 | 0.7 angstrom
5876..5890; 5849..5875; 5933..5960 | 0.7 angstrom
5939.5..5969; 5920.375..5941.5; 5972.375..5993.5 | 0.3 angstrom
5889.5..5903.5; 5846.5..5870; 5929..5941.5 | 1.9 angstrom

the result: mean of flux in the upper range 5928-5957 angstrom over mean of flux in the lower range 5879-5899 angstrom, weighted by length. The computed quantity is 1.13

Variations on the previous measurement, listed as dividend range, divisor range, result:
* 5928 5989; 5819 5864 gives 0.96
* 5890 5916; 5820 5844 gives 0.87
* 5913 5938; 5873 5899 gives 1.09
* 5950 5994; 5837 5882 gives 0.97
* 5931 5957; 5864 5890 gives 1.00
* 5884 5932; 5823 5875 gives 0.91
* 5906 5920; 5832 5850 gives 0.94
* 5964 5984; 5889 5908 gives 1.09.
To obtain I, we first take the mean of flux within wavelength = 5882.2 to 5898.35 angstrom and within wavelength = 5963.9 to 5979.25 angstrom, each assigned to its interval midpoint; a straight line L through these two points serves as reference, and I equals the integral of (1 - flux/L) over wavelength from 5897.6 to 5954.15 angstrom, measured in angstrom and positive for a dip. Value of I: -4.5 angstrom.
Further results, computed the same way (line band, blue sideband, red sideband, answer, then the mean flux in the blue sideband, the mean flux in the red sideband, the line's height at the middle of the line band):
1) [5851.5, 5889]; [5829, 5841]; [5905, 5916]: 1.3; 172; 160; 166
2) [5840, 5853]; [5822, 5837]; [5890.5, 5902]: -0.5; 173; 137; 164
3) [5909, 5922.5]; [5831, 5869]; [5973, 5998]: 0.4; 167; 161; 164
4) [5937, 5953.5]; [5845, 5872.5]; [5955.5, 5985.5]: -0.3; 166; 161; 162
